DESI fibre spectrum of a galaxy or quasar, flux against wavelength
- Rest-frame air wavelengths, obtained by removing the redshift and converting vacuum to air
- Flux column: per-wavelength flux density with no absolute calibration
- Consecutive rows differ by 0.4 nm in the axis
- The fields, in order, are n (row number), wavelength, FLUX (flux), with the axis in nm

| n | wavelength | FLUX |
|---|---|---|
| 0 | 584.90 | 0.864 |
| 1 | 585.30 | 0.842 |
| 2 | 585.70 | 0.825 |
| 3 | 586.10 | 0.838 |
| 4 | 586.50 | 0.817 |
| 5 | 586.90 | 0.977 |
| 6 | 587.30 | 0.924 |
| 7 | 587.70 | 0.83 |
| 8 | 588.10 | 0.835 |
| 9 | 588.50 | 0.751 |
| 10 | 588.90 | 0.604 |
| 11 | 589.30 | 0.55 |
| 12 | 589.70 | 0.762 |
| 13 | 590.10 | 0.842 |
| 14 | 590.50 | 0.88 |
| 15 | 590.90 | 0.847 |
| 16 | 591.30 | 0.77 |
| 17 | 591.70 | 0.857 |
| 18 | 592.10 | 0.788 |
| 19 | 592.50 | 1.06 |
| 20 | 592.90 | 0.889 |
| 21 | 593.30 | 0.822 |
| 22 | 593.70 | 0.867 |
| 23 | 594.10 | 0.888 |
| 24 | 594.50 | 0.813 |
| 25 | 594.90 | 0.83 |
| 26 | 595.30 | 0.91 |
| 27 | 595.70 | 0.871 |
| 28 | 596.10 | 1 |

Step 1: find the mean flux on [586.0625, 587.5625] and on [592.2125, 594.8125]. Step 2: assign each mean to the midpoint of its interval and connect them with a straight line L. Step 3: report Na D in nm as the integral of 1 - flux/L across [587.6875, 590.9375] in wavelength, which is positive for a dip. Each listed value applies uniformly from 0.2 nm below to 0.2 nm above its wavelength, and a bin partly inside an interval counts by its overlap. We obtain 0.47 nm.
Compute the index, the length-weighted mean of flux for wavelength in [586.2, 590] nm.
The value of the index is 0.786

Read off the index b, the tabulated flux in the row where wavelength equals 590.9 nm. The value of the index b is 0.847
